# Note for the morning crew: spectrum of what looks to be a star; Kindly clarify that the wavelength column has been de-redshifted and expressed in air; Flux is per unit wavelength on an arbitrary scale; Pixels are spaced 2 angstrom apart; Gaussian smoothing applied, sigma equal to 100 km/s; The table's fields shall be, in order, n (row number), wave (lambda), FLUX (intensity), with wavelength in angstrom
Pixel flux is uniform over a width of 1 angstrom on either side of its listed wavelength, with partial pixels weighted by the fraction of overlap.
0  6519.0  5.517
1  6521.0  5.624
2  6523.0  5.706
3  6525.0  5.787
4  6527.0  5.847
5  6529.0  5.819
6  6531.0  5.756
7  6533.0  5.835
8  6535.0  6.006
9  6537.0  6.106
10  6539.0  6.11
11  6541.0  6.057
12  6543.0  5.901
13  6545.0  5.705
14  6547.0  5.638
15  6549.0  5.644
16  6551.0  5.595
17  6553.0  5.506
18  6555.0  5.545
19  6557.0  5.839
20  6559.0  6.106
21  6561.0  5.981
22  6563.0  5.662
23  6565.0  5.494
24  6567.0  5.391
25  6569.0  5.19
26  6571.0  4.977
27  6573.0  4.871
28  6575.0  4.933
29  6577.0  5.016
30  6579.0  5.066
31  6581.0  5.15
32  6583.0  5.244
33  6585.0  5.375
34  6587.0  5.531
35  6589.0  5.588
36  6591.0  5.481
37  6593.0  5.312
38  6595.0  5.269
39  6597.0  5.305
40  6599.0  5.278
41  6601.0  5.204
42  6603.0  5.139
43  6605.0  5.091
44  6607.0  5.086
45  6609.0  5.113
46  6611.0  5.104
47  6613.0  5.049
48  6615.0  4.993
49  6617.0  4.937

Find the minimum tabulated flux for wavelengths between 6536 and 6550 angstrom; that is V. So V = 5.638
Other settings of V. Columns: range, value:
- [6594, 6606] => 5.091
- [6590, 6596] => 5.269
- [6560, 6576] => 4.871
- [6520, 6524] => 5.624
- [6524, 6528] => 5.787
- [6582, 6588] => 5.244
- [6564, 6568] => 5.391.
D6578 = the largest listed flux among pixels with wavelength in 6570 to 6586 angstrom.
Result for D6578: 5.375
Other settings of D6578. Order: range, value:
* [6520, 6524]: 5.706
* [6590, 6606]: 5.481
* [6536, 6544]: 6.11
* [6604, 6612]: 5.113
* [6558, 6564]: 6.106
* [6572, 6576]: 4.933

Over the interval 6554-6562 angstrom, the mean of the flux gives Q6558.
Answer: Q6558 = 5.87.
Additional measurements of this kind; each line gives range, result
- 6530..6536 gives 5.87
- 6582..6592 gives 5.44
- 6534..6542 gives 6.07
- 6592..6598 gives 5.3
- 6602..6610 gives 5.11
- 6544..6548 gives 5.67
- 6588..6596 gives 5.41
